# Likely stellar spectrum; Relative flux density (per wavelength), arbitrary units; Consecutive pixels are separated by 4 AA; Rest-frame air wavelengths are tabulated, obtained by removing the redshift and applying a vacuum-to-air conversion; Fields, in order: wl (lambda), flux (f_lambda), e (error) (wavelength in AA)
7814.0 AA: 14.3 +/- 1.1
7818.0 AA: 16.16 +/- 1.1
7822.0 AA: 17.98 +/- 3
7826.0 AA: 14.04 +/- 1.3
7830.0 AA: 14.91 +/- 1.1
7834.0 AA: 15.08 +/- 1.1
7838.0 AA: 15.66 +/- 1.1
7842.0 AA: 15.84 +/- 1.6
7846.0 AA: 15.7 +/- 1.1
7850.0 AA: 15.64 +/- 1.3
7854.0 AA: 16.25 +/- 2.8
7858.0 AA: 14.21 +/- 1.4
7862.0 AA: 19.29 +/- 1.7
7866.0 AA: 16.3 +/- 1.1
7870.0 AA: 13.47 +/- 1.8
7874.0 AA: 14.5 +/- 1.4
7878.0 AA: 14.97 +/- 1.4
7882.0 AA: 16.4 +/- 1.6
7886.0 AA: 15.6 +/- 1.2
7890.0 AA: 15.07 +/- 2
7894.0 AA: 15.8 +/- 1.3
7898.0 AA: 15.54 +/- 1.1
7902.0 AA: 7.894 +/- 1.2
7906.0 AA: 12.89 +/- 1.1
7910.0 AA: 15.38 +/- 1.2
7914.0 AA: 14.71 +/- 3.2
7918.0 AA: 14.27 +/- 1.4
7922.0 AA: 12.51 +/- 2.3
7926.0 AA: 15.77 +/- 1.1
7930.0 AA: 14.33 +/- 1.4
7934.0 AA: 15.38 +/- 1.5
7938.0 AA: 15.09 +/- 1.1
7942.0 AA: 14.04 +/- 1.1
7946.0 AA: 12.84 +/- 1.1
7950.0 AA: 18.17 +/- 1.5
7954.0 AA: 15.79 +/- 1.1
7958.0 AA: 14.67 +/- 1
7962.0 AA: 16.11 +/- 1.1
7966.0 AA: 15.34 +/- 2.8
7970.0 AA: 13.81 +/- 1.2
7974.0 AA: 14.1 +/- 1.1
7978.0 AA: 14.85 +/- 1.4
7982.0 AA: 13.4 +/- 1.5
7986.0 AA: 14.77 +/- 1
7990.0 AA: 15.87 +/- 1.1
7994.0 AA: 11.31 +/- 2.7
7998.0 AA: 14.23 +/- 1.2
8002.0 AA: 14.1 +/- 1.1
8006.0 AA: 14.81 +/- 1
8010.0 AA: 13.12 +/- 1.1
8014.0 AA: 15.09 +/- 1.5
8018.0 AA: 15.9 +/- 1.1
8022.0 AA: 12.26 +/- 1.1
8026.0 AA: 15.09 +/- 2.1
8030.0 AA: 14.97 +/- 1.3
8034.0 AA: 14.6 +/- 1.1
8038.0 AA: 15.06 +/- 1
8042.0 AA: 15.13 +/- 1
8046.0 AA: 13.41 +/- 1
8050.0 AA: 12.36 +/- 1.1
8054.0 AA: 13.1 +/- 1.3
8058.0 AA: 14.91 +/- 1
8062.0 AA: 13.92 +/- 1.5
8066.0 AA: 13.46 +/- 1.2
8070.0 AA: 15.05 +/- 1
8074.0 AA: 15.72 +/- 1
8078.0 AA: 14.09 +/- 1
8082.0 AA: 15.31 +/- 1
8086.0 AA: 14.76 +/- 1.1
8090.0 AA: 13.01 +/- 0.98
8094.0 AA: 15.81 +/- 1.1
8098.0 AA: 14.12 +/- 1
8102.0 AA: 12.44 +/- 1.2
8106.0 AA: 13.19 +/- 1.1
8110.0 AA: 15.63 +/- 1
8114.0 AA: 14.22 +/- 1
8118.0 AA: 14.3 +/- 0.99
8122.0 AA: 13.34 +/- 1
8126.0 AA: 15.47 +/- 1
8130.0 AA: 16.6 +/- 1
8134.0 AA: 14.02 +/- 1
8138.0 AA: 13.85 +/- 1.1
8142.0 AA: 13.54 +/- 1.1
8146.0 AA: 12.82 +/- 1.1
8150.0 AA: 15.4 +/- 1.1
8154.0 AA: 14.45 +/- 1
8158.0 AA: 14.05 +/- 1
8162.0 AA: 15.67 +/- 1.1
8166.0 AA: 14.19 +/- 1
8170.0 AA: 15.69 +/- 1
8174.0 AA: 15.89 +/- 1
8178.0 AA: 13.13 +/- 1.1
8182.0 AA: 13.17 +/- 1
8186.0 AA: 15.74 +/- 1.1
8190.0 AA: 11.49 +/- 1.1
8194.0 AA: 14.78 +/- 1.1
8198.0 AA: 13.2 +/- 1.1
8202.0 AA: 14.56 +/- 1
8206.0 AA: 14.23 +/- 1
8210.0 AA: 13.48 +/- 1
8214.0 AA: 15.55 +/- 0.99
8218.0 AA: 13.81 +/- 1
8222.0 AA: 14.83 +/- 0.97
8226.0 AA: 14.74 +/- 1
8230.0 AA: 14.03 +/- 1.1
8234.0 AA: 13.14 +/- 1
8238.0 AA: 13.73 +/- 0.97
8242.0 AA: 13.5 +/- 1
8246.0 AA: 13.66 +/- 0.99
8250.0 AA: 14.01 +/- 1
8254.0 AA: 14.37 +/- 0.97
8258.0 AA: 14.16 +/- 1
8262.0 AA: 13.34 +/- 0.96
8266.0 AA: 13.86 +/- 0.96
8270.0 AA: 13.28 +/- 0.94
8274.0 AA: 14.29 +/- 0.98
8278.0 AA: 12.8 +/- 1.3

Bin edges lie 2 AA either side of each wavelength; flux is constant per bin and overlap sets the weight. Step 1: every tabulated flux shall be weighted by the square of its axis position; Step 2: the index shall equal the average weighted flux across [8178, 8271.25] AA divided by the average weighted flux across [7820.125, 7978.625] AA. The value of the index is 1.01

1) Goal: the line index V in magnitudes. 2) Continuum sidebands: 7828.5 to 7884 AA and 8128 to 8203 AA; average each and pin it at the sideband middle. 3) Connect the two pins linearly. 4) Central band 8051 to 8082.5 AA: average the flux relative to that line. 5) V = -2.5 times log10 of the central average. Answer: 0.03 mag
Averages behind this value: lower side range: 15.6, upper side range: 14.3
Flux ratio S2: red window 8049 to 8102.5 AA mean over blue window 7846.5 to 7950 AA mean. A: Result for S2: 0.96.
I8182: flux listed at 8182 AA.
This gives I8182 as 13.17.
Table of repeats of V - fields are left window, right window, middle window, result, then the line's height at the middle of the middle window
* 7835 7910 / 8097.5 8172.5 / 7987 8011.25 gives 0.06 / 14.7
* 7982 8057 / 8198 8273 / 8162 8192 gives -0.02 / 14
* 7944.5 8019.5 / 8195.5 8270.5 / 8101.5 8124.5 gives 0.02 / 14.3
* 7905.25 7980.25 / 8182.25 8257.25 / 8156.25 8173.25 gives -0.06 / 14.2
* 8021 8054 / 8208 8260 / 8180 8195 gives 0.03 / 14.1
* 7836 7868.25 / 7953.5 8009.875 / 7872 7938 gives 0.07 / 15.4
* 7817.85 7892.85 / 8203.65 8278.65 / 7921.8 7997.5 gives 0.04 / 15.2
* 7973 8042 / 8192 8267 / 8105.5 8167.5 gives -0.02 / 14.2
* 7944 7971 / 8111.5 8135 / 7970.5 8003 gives 0.08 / 15.2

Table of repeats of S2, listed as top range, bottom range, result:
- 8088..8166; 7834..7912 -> 0.95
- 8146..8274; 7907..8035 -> 0.97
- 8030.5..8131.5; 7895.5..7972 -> 0.99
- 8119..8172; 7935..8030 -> 1.00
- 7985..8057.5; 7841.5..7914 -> 0.94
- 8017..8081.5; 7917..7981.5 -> 0.97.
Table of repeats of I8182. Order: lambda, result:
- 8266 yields 13.86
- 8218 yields 13.81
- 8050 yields 12.36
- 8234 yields 13.14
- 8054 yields 13.1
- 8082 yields 15.31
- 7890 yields 15.07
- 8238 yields 13.73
